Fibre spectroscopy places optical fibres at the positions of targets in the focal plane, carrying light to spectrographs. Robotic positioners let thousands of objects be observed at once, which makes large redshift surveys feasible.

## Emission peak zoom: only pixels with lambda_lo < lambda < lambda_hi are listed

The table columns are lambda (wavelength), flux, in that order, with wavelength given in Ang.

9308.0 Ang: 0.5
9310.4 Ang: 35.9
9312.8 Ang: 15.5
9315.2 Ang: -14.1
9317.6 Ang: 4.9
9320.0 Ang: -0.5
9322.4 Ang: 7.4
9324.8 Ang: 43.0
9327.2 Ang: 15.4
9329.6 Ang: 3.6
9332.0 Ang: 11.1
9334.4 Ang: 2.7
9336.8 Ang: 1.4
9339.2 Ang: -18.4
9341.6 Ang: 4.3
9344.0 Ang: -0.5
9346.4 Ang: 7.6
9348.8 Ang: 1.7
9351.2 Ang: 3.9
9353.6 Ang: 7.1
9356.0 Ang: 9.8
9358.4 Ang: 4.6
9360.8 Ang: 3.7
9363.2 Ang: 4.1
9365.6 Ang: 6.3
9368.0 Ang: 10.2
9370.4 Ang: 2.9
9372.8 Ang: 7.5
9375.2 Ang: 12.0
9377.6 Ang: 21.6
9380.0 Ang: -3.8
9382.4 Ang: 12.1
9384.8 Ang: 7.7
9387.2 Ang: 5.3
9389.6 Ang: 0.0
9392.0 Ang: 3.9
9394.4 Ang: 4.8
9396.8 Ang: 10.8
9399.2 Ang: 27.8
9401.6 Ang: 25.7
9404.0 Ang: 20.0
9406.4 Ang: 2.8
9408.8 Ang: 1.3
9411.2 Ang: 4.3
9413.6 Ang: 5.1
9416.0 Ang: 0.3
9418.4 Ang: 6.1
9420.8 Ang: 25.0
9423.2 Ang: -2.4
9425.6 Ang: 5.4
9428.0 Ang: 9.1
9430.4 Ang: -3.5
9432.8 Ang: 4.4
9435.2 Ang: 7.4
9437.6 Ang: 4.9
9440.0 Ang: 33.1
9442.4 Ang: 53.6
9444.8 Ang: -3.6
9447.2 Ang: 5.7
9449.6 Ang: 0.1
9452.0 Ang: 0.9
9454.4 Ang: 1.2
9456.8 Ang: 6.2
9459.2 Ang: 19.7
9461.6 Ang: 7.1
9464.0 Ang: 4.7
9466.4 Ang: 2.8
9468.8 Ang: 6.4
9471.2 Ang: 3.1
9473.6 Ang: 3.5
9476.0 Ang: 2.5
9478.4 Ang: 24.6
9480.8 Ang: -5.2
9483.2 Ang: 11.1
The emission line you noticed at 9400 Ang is [O III]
